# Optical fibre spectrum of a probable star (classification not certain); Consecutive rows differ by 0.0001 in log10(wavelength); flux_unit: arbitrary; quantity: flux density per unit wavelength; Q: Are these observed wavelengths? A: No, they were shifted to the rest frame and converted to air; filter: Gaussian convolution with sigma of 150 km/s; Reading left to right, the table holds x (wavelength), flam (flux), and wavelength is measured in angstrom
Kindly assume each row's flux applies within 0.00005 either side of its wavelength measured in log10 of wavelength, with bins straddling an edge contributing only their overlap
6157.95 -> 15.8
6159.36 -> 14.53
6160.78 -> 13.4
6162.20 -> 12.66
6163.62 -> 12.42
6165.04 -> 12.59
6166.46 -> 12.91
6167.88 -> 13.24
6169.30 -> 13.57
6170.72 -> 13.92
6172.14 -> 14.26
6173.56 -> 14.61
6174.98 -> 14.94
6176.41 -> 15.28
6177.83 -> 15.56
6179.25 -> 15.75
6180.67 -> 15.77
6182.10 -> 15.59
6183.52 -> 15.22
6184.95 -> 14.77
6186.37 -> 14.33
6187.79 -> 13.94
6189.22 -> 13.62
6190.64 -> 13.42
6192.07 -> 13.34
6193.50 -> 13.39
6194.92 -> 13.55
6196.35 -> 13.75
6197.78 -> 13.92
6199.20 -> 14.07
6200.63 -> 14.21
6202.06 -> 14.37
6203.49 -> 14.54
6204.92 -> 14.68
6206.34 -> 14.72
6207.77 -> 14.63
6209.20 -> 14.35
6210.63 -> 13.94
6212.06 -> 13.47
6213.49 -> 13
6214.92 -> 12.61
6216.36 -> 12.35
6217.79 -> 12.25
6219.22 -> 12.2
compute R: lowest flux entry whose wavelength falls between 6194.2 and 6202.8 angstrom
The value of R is 13.55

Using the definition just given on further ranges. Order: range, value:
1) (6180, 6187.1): 14.33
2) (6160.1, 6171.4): 12.42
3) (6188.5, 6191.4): 13.42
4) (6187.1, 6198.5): 13.34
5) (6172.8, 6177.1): 14.61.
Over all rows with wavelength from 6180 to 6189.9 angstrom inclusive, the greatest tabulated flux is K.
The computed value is 15.77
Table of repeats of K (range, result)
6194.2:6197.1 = 13.75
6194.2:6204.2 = 14.54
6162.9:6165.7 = 12.59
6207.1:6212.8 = 14.63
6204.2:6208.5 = 14.72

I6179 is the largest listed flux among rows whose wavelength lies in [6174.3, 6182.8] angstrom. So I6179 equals 15.77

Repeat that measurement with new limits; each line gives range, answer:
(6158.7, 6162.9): 14.53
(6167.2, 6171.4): 13.92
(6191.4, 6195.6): 13.55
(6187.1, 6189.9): 13.94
